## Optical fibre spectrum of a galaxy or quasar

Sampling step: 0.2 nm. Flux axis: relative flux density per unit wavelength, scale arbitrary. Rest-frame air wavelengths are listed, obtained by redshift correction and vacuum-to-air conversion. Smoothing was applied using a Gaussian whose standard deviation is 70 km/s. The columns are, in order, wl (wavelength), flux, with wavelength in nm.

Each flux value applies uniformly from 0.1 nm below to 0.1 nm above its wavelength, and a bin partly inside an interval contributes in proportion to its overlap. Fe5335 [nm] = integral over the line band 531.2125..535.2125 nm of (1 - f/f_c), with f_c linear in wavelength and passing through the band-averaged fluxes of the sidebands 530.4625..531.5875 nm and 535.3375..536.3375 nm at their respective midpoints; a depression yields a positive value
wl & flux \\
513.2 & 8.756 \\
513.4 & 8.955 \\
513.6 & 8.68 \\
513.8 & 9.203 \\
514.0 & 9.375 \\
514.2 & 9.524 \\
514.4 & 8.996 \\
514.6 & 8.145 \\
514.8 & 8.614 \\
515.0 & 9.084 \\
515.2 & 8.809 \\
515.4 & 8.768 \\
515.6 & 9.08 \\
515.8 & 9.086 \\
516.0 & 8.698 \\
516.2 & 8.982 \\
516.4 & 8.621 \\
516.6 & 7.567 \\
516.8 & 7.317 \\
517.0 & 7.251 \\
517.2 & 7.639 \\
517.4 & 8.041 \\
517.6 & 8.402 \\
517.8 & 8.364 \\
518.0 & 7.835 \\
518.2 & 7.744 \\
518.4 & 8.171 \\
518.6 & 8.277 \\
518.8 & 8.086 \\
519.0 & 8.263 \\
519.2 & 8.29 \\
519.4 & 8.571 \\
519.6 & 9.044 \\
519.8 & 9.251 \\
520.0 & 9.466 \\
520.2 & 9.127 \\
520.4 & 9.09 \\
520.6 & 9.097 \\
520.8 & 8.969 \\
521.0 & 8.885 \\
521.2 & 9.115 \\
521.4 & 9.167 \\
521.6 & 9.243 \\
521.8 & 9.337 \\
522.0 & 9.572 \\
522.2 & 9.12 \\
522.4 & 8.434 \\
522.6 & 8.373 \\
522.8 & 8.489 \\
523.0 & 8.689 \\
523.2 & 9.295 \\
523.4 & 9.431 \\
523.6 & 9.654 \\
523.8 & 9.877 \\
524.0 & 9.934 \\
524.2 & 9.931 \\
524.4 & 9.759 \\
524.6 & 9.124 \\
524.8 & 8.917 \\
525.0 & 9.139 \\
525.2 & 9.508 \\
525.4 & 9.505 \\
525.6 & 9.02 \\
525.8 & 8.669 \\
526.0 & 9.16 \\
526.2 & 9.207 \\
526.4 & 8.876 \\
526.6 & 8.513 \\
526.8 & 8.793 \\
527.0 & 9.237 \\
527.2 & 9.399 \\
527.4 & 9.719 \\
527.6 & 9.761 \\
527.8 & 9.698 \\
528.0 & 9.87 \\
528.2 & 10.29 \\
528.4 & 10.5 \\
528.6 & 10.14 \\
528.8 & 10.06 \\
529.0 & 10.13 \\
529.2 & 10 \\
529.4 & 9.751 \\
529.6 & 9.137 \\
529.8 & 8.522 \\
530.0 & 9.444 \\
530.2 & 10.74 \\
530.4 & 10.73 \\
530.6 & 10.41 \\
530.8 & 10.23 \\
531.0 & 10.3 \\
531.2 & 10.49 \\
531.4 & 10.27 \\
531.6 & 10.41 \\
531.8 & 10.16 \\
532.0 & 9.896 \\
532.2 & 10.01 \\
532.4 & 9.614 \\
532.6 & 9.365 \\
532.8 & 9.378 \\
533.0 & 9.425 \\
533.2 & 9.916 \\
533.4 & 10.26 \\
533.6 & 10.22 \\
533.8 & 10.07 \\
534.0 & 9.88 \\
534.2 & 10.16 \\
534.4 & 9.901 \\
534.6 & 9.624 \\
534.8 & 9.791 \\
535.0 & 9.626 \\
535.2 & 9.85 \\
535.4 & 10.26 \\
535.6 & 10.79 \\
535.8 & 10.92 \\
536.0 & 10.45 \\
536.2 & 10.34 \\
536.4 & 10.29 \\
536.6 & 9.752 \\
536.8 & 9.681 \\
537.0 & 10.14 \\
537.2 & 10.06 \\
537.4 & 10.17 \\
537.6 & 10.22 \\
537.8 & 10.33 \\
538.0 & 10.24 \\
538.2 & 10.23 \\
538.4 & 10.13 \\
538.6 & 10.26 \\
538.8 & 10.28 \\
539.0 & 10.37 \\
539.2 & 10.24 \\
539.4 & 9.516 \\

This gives 0.21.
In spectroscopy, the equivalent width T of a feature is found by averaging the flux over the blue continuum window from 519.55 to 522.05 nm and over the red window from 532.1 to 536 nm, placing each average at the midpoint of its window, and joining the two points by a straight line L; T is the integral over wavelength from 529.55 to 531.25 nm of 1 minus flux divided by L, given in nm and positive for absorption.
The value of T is -0.05 nm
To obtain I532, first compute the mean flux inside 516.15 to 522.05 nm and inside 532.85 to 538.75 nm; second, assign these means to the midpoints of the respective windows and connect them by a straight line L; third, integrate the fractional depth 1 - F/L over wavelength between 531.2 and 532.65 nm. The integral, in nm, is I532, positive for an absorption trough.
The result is -0.04 nm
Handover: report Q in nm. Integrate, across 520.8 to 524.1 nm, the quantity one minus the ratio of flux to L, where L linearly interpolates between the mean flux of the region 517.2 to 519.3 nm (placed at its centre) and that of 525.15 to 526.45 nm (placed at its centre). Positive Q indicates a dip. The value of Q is -0.180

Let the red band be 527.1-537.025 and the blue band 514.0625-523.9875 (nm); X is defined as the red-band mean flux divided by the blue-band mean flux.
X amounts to 1.1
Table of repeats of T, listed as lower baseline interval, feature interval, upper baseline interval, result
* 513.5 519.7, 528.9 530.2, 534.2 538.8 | -0.005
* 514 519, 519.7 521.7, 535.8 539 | -0.087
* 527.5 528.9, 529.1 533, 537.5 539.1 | 0.069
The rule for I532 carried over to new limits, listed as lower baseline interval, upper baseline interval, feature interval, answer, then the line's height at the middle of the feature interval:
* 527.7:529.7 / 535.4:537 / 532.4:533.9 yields 0.055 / 10.2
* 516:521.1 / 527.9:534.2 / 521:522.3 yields -0.062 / 8.81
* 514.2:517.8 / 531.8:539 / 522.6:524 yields -0.027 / 9.05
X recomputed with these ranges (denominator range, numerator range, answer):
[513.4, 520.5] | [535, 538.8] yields 1.19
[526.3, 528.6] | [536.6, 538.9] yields 1.06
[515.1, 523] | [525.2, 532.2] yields 1.13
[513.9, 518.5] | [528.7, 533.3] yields 1.18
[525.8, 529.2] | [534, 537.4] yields 1.06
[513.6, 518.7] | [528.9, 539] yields 1.19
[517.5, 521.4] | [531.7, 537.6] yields 1.16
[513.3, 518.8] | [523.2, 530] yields 1.12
